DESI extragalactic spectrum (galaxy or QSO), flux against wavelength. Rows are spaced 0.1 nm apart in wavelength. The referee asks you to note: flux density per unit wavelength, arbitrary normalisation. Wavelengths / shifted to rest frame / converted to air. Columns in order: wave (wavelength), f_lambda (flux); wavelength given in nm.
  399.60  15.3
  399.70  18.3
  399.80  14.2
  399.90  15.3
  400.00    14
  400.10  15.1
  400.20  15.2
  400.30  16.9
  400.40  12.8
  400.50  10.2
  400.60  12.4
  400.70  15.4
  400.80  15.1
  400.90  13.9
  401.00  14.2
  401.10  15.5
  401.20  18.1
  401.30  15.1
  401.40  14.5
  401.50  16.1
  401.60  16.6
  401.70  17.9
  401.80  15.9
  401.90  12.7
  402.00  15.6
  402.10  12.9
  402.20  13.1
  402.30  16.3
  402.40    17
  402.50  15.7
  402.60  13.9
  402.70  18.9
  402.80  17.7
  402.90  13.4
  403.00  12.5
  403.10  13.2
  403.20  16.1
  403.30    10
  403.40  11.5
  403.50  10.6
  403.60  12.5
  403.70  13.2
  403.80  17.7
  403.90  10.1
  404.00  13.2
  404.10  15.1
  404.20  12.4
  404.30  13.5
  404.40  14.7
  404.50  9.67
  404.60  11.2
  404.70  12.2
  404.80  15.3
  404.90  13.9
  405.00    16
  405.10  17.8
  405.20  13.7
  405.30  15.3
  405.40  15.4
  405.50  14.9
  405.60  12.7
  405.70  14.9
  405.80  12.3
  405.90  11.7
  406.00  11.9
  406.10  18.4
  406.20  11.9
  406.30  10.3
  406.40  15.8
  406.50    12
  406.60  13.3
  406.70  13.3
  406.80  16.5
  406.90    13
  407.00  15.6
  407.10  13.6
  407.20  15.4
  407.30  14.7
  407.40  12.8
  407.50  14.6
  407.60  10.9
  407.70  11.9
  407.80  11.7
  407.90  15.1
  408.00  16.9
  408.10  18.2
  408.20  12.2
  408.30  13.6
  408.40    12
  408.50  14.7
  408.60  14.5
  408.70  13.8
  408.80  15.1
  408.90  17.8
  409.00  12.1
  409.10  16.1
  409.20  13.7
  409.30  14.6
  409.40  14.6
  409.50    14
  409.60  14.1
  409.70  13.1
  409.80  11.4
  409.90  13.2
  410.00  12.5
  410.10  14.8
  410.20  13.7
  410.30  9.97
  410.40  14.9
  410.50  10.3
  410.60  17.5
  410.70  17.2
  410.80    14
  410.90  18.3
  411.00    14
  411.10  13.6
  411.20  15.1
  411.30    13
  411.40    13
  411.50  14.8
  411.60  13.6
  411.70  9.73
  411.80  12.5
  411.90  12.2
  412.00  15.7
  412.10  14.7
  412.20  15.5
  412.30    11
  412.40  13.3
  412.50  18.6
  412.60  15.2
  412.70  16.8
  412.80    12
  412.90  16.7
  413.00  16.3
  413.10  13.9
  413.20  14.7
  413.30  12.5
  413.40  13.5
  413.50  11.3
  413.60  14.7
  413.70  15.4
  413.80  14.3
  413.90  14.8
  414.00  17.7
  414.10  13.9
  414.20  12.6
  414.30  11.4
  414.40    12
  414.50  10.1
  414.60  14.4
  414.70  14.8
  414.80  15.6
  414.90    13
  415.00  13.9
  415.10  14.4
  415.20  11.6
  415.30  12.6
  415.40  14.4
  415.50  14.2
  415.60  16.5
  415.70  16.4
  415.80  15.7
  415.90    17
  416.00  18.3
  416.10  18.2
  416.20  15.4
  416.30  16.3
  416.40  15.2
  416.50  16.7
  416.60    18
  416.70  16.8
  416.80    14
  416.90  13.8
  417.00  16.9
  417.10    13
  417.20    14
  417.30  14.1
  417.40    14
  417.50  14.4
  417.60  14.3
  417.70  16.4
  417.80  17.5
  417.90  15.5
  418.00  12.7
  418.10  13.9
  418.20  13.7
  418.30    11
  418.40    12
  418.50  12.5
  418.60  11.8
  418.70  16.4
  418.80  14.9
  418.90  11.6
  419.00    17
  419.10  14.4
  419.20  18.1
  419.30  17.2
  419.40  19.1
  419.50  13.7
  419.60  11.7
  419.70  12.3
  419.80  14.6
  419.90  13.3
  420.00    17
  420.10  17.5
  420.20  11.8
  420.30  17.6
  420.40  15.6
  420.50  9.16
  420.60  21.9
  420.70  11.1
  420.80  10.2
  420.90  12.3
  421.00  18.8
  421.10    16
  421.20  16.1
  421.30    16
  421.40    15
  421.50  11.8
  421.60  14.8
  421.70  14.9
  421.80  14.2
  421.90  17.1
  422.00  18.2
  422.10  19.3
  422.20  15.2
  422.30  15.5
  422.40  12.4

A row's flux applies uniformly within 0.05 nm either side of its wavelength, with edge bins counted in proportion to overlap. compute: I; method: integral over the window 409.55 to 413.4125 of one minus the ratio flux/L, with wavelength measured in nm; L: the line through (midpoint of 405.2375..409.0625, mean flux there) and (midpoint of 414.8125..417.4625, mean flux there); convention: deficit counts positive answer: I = 0.14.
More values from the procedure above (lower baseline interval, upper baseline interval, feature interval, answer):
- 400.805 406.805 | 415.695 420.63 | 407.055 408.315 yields 0.038 nm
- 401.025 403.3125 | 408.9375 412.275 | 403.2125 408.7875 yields 0.356 nm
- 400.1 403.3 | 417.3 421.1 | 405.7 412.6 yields 0.385 nm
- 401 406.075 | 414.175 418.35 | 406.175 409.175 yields 0.082 nm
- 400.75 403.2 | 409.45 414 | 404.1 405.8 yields 0.107 nm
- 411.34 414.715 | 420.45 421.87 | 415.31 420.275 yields -0.262 nm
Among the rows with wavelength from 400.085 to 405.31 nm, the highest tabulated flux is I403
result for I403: 18.9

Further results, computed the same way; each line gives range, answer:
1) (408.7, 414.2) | 18.6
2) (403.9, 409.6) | 18.4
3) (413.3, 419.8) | 19.1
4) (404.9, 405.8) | 17.8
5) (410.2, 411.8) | 18.3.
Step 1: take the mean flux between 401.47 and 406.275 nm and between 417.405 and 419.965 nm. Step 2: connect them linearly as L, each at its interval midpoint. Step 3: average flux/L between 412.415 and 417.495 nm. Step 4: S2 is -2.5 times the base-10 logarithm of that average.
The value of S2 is -0.03 mag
